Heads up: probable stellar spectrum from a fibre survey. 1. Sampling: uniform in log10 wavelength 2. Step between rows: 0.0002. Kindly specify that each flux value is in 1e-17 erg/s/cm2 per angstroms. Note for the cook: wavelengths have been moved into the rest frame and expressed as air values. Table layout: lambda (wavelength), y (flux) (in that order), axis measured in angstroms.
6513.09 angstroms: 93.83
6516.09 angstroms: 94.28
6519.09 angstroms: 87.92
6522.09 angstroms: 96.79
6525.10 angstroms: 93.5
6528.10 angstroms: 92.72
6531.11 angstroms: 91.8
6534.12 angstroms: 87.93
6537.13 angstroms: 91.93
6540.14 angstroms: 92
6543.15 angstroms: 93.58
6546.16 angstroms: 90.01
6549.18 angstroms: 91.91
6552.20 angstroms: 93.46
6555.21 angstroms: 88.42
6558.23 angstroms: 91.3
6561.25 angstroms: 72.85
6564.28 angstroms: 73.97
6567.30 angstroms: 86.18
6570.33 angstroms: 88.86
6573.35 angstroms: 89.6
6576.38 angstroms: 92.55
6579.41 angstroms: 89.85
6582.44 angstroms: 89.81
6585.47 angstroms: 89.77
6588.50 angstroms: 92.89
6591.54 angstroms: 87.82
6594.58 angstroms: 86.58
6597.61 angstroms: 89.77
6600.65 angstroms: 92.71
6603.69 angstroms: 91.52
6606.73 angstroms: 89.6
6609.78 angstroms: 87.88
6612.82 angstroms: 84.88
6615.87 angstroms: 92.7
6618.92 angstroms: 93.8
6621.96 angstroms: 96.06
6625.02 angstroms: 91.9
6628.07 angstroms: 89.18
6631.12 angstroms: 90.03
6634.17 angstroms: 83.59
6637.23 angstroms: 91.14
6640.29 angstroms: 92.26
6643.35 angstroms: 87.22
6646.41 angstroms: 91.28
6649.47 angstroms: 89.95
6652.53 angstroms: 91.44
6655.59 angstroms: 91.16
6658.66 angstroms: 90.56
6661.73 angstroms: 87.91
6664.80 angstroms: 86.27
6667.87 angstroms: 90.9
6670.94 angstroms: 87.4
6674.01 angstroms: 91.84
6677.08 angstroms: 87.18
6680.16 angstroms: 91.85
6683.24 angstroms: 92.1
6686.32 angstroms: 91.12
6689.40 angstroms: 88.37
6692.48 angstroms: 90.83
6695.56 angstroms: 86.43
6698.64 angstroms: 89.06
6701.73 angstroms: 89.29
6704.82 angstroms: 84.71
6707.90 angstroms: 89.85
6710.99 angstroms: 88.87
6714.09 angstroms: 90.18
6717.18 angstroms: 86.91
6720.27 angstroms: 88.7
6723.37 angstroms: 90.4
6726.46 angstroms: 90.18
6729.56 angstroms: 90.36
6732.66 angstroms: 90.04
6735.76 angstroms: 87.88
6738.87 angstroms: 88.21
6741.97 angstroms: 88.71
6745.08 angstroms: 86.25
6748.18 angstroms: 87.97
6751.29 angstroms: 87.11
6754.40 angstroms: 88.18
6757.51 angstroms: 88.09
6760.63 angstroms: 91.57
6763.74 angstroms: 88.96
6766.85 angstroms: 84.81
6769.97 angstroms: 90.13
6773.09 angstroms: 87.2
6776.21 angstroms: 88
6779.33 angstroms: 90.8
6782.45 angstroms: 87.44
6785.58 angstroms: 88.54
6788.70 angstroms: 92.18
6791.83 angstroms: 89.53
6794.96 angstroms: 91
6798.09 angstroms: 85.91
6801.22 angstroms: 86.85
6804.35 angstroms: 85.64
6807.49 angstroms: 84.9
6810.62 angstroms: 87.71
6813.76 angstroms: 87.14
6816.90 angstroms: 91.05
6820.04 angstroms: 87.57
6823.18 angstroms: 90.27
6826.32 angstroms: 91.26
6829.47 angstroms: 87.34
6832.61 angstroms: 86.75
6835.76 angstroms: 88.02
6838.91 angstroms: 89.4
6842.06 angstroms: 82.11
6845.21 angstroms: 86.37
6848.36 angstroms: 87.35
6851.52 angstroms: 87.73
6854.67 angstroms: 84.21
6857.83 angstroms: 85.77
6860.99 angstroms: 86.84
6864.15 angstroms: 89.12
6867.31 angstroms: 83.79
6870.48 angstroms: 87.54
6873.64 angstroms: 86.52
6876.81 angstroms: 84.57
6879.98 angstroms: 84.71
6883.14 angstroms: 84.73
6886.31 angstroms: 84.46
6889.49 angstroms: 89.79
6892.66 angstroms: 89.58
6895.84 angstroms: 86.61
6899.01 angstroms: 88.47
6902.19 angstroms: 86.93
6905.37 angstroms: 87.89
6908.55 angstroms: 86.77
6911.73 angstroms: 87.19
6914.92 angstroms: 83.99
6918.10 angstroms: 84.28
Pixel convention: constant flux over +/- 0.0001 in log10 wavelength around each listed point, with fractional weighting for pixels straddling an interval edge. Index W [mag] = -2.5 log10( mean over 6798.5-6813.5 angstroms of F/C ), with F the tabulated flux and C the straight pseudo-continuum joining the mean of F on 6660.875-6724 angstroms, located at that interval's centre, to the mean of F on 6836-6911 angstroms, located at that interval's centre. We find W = 0.01 mag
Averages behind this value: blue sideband 89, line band 86.3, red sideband 86.6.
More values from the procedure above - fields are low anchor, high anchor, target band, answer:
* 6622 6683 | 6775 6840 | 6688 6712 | 0.01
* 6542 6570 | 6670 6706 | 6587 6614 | -0.02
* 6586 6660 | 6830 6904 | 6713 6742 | -0.01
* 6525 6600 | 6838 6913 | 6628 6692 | -0.02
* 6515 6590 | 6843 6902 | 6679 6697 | -0.02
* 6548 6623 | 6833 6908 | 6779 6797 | -0.03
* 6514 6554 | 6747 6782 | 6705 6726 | 0.00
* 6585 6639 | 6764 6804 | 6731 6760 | 0.01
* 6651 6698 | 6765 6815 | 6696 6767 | 0.00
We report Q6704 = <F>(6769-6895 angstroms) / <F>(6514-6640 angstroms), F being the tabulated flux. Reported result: 0.97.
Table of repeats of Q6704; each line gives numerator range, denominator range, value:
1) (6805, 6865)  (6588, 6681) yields 0.97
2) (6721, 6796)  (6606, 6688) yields 0.99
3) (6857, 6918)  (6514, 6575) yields 0.97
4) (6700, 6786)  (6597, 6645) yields 0.98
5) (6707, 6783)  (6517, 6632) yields 0.99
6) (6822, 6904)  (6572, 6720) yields 0.97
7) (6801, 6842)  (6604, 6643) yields 0.97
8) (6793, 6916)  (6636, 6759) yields 0.98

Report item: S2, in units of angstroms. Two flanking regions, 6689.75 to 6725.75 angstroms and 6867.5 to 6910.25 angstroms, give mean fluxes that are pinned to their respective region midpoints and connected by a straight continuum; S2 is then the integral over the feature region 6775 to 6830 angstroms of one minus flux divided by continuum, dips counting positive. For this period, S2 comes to -0.5 angstroms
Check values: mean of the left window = 88.7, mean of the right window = 86.7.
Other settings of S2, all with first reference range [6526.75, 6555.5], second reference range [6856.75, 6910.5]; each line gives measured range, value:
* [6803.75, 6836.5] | -0.2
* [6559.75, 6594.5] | 1.6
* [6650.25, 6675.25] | 0.0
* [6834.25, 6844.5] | 0.1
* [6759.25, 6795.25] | -0.4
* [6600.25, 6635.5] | 0.1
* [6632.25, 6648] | 0.2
